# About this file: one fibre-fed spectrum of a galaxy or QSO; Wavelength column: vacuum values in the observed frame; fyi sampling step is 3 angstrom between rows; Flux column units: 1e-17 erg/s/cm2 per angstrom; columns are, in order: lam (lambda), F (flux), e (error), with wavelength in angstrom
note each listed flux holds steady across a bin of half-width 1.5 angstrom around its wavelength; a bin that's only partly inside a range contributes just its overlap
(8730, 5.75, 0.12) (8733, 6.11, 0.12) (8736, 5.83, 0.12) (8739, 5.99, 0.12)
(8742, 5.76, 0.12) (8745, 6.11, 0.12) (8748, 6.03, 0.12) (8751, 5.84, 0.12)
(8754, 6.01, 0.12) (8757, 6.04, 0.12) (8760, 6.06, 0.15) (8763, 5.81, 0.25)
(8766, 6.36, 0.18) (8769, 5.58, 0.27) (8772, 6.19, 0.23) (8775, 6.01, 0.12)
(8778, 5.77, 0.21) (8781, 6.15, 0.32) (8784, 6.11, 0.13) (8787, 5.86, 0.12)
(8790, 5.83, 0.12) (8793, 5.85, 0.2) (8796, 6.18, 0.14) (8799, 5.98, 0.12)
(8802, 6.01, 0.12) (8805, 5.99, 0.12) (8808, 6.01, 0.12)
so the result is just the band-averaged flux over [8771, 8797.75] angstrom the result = 5.99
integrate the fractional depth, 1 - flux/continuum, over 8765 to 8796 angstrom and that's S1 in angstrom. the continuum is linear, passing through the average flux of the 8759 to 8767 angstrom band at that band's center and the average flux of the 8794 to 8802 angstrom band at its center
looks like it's 0.4 angstrom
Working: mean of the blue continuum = 6.06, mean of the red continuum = 6.05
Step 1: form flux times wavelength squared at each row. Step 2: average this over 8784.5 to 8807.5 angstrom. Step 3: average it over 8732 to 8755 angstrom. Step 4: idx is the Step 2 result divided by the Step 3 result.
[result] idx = 1.0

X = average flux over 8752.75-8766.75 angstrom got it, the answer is 6.04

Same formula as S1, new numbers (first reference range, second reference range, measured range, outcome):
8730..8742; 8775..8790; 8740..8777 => -0.25 angstrom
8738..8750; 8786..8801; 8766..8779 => 0.02 angstrom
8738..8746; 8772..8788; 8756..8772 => -0.03 angstrom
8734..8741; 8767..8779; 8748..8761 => -0.17 angstrom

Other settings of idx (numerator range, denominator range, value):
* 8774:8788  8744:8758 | 1.00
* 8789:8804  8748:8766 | 1.01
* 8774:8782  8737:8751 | 1.01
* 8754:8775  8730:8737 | 1.02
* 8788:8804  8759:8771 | 1.01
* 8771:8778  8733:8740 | 1.02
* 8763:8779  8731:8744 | 1.02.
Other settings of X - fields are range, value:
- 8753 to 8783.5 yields 6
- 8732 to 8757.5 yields 5.96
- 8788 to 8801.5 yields 5.96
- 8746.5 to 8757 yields 5.97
